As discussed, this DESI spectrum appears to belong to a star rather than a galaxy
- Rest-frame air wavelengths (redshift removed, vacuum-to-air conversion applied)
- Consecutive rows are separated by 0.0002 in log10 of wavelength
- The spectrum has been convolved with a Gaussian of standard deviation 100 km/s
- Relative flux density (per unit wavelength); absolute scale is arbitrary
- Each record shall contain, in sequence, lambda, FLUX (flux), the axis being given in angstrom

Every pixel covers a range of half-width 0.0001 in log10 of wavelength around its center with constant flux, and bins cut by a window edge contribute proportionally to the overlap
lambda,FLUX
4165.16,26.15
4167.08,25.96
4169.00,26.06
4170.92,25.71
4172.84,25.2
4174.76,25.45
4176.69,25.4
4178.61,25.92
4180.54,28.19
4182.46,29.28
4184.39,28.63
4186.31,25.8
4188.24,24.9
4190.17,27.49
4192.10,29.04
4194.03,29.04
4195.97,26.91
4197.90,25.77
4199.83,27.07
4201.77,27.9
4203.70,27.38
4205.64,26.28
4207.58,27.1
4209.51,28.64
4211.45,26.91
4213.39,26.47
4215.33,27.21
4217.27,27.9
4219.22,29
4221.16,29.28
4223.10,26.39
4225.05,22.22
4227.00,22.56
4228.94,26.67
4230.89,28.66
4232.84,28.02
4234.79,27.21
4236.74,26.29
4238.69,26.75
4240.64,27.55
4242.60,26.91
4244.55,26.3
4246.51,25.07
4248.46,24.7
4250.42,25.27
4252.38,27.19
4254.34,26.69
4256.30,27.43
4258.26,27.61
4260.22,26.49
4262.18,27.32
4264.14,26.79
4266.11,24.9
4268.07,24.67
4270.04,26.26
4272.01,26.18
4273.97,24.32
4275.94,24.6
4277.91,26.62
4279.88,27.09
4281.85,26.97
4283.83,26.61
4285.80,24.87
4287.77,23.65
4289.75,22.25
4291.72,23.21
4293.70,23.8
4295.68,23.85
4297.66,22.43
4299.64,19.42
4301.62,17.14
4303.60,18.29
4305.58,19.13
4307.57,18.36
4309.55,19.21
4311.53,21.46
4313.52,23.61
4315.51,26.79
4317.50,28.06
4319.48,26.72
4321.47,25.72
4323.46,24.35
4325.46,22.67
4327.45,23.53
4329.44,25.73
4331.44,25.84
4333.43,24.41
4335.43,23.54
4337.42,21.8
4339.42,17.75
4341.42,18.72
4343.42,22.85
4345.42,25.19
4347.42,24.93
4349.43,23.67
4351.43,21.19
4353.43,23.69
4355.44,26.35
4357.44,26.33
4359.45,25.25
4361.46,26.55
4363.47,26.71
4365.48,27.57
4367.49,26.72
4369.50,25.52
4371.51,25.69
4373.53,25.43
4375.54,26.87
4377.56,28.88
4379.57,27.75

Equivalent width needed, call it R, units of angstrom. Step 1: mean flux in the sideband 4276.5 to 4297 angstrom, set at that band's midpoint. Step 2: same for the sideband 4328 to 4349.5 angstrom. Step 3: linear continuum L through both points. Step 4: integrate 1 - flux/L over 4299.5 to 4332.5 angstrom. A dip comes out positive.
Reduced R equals 1.4 angstrom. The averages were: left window 24.8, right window 23.1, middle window 22.8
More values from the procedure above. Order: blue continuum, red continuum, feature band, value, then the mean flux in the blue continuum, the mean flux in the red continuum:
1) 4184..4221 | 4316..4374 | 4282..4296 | 0.80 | 27.4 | 24.6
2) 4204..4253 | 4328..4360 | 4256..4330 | 2.45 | 26.7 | 23.6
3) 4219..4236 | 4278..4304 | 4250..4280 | -1.94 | 26.6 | 23.3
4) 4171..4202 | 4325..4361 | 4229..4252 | -0.75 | 26.9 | 23.6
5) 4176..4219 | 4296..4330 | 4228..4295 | -3.75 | 27.3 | 22.5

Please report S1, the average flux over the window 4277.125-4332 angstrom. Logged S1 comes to 23.4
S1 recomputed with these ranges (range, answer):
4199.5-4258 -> 26.8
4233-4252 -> 26.3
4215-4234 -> 26.8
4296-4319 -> 21.5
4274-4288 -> 25.8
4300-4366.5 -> 23.4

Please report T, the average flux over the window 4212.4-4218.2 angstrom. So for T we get 27.2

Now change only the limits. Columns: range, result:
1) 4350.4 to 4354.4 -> 22.5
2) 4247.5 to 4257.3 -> 26.2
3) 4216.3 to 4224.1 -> 28.1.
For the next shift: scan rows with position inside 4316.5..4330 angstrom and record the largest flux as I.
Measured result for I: 28.06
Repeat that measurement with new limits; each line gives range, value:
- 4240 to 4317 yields 27.61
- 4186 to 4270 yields 29.28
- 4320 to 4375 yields 27.57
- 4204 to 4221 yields 29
